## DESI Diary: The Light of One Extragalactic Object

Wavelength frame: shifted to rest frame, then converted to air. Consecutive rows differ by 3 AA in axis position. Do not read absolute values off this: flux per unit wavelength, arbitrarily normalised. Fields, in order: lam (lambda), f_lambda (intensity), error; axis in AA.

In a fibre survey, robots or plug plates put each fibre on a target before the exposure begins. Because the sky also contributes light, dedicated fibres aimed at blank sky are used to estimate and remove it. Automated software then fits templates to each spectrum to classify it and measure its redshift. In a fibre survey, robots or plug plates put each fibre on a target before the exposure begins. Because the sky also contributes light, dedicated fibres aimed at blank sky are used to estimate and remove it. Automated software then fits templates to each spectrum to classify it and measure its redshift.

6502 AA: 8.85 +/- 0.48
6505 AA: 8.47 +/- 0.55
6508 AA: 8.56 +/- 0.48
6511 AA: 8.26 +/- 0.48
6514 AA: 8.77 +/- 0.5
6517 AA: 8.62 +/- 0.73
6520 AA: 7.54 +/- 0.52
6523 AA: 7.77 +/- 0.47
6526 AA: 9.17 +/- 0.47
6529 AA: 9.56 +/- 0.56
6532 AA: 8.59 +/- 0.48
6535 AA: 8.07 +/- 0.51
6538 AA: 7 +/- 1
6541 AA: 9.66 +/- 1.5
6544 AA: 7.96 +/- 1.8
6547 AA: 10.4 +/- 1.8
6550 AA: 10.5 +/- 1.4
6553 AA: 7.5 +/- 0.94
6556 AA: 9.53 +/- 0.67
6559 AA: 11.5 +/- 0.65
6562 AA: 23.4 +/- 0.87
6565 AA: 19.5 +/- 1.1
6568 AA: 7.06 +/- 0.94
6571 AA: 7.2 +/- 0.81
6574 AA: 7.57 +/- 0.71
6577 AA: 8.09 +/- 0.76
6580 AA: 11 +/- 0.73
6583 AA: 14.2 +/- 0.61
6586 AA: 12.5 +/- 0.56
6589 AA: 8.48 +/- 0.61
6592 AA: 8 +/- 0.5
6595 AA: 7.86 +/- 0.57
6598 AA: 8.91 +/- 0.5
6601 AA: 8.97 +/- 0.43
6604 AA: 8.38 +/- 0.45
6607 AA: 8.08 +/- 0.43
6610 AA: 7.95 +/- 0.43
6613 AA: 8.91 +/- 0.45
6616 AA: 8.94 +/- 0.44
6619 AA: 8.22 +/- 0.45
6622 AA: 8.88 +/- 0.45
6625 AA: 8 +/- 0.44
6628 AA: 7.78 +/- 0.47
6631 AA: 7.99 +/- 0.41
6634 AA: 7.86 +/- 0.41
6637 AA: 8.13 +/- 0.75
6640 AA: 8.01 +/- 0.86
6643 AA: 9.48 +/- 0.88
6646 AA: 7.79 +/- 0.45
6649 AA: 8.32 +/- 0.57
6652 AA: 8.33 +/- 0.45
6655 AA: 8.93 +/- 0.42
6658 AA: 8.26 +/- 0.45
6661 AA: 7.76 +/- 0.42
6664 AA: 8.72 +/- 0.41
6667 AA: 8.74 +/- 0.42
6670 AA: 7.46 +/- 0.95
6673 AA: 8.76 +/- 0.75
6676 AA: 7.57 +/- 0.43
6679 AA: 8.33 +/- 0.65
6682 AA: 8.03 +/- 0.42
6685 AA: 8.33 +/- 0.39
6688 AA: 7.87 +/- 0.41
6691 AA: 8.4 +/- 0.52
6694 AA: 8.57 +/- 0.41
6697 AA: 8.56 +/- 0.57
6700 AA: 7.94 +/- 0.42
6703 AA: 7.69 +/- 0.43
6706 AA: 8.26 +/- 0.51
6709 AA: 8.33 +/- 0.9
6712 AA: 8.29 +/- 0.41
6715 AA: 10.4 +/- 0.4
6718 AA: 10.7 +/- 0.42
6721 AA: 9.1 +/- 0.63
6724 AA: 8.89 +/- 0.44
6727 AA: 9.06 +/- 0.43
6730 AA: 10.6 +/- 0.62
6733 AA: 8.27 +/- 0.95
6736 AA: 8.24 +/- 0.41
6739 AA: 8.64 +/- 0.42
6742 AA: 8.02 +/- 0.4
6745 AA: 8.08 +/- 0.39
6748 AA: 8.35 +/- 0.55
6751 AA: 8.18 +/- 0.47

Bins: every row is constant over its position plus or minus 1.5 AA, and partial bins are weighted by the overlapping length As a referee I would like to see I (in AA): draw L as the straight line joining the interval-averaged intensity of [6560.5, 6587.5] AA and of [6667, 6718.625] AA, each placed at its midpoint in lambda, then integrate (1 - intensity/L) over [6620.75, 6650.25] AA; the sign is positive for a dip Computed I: 5.9 AA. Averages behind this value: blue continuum 12.3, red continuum 8.41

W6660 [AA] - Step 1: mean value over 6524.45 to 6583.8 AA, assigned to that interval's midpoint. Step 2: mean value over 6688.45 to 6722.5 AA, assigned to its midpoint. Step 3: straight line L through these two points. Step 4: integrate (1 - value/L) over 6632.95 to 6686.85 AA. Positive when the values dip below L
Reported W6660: 5.5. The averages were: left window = 10.3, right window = 8.72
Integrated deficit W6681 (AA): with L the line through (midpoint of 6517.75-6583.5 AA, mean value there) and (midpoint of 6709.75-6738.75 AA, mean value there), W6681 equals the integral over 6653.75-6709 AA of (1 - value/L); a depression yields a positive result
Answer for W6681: 7.0 AA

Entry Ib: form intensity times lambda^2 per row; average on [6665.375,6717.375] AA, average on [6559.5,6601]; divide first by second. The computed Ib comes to 0.79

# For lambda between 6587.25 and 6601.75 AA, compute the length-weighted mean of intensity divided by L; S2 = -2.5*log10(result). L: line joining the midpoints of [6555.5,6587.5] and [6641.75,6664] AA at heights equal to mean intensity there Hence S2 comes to 0.28 mag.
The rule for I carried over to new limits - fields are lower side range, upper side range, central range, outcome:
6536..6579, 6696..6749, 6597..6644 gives 6.82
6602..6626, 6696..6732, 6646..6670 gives 0.95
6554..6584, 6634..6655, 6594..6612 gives 3.26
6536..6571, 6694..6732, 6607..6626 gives 3.27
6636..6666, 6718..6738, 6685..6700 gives 0.83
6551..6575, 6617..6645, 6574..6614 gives 3.49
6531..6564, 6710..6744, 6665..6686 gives 2.91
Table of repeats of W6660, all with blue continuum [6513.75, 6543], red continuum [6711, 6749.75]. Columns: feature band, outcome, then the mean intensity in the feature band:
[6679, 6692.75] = 1.1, 8.18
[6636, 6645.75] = 0.3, 8.46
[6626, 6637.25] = 1.0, 7.92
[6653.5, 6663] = 0.5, 8.34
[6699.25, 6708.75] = 1.0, 8.01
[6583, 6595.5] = -1.9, 9.92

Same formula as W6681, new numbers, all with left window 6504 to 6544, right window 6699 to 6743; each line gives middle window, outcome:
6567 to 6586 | -2.1 AA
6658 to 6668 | 0.4 AA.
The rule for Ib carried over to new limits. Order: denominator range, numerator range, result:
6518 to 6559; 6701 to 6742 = 1.07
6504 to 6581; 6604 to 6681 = 0.88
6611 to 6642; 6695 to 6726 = 1.09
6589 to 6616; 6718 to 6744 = 1.10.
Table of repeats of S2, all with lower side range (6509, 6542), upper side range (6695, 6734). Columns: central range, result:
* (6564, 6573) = -0.23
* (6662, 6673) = 0.06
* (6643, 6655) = 0.04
